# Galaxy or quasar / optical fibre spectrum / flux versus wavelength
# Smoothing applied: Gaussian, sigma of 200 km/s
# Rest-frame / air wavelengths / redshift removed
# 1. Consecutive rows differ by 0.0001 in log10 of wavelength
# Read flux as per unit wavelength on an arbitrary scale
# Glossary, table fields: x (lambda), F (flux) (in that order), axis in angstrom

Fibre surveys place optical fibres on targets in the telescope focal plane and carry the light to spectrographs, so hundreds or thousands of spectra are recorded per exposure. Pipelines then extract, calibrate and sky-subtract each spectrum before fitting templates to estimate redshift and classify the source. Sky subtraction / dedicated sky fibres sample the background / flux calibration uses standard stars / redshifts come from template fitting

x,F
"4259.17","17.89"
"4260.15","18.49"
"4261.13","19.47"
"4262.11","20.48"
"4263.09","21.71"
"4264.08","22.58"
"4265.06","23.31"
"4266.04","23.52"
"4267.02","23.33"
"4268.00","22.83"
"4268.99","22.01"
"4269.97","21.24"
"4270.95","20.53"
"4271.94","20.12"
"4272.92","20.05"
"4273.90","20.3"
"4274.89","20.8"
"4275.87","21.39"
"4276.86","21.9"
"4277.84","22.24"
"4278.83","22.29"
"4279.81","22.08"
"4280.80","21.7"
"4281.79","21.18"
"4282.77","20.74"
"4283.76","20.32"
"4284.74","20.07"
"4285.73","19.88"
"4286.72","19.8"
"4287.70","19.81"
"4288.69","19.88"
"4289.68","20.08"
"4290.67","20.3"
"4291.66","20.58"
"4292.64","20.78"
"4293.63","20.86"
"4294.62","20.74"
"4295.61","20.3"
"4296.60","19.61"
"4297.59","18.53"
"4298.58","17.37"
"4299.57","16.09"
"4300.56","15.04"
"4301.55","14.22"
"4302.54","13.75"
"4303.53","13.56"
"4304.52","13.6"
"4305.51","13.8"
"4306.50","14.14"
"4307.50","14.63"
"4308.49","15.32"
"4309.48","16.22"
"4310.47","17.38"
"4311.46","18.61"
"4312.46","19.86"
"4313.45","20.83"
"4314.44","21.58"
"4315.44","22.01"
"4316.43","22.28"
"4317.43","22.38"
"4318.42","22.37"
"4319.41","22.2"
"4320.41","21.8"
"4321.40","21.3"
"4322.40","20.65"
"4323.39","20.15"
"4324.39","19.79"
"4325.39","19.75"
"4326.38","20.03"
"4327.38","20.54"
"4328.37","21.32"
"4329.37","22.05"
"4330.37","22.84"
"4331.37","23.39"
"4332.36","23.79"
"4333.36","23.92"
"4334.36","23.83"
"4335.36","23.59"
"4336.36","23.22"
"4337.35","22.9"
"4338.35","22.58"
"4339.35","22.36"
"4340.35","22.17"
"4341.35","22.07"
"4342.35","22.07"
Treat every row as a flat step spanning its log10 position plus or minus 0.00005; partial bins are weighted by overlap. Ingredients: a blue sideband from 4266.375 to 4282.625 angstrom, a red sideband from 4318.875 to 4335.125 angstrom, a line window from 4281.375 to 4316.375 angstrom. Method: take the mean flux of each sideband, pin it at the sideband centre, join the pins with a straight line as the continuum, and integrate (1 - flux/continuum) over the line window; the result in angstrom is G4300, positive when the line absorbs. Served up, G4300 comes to 5.3 angstrom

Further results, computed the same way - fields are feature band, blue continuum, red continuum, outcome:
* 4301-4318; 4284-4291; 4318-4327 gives 2.7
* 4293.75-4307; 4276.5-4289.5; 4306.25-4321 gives 2.5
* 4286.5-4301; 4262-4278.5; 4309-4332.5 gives 1.4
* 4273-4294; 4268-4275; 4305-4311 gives -2.0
